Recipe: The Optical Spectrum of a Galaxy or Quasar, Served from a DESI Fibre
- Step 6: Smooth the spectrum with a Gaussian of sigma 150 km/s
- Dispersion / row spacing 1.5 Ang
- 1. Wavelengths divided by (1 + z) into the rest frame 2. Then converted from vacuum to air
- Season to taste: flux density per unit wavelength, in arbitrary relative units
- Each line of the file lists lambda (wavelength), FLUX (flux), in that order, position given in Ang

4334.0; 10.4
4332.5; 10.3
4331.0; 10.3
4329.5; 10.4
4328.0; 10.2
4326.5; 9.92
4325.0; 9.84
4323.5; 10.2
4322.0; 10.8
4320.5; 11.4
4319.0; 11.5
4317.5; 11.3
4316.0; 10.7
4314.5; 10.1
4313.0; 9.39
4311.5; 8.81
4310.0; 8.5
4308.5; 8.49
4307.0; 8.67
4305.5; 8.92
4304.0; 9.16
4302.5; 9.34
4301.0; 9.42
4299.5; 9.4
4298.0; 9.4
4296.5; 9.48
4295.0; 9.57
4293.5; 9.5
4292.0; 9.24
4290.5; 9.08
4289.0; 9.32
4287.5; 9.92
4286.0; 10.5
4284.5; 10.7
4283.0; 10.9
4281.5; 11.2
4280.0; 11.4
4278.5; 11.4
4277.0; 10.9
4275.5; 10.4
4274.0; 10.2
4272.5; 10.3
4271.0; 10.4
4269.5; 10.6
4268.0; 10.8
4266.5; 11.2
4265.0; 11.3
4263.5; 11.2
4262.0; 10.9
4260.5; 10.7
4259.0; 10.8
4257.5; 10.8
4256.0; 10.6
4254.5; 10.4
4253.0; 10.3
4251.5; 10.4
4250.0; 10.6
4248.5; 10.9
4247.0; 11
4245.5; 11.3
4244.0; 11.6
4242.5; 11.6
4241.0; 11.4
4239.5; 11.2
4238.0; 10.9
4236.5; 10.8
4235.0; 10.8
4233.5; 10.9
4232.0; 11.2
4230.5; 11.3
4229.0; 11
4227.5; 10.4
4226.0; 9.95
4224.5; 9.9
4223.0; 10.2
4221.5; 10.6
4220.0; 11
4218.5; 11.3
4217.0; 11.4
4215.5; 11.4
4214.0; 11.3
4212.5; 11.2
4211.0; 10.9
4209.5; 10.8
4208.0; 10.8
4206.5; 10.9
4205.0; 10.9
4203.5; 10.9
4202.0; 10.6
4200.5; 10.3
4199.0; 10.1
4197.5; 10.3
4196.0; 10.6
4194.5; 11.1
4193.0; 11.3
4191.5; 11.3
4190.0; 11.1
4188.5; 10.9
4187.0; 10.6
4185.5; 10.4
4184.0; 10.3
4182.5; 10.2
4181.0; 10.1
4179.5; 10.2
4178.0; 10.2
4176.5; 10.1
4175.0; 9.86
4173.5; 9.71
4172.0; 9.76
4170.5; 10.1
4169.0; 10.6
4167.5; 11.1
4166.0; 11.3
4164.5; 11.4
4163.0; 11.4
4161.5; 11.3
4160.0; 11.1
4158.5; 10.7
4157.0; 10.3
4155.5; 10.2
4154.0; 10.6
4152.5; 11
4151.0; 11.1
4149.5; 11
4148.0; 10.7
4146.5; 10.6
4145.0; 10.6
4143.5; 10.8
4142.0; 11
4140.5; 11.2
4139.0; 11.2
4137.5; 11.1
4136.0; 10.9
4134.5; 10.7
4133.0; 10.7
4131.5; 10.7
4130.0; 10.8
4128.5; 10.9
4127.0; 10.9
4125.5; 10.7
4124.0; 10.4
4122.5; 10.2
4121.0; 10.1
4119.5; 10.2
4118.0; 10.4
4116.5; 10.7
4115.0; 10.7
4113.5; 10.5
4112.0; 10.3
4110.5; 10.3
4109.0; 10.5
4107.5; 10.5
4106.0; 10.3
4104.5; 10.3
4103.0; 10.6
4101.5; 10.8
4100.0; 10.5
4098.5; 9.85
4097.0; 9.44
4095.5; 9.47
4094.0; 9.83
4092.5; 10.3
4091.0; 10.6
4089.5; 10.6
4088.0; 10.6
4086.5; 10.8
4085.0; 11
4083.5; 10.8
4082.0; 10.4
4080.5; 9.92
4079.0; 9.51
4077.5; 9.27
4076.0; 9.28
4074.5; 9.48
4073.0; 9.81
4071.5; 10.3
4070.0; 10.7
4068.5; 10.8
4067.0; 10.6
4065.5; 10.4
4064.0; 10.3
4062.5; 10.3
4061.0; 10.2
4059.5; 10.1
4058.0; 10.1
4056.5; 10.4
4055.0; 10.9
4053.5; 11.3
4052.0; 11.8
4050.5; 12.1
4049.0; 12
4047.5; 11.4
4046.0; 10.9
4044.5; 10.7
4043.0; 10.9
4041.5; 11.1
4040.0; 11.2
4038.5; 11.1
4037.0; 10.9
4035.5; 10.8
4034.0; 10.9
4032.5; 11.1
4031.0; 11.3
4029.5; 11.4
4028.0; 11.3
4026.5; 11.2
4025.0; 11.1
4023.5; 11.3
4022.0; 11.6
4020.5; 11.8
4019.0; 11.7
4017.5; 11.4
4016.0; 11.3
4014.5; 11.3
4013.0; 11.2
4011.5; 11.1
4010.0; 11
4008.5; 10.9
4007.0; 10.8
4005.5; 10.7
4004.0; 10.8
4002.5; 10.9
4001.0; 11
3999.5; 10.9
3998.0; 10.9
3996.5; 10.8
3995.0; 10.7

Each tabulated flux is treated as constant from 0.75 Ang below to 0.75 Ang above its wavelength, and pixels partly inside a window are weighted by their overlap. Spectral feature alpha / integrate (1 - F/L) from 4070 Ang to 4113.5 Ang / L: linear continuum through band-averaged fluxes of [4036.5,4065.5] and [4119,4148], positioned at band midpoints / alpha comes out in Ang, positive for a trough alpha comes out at 2.48 Ang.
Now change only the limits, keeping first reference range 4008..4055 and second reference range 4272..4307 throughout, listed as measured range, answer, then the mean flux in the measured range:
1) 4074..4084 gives 1.11 Ang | 9.79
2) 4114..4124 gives 0.40 Ang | 10.4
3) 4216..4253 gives -2.39 Ang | 10.9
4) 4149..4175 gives -0.29 Ang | 10.7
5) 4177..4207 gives -0.47 Ang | 10.6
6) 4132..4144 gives -0.26 Ang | 10.9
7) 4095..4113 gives 1.05 Ang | 10.3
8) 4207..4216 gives -0.61 Ang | 11.1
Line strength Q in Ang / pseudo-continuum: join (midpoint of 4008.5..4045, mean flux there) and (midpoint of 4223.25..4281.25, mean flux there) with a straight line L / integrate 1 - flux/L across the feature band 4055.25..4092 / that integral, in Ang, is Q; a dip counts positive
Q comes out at 2.8 Ang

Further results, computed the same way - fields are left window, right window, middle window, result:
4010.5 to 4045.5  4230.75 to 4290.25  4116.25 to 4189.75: 2.3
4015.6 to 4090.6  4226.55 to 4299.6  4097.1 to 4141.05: 0.7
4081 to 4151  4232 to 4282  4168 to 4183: 0.8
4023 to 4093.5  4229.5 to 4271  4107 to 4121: 0.4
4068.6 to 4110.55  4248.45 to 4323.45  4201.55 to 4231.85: -1.9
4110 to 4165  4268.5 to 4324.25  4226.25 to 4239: -0.7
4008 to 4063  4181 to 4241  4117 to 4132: 0.6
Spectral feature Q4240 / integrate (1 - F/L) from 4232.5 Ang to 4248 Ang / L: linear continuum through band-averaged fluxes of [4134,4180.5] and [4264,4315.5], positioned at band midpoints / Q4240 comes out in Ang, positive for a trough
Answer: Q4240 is -1.4 Ang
